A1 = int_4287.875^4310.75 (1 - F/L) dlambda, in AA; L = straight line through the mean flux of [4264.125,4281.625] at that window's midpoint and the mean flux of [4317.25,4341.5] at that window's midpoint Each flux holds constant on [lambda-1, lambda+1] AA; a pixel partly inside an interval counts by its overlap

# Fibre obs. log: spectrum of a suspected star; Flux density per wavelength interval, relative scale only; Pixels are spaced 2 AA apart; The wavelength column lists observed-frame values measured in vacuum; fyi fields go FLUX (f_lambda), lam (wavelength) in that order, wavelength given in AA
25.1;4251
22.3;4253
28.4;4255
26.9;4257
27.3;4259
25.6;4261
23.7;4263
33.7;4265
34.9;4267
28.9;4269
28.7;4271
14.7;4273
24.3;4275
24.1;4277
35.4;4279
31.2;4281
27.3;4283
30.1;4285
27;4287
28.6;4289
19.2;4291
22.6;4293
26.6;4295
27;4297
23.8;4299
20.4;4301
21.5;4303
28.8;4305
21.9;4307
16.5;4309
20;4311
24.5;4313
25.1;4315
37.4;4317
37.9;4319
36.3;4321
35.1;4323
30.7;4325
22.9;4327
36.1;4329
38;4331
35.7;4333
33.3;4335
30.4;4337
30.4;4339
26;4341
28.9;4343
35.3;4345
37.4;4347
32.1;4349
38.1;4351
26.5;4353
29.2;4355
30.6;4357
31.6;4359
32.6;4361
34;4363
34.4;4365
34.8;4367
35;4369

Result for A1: 5.4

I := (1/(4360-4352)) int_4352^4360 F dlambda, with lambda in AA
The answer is 29.5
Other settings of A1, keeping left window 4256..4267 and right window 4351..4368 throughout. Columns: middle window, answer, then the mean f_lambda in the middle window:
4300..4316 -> 4.1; 22.3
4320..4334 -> -1.3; 33.5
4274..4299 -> 2.0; 26.8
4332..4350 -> -0.5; 32.2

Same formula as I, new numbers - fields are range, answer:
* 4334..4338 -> 31.8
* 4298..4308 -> 23.3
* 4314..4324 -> 34.4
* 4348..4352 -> 35.1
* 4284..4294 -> 25.5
